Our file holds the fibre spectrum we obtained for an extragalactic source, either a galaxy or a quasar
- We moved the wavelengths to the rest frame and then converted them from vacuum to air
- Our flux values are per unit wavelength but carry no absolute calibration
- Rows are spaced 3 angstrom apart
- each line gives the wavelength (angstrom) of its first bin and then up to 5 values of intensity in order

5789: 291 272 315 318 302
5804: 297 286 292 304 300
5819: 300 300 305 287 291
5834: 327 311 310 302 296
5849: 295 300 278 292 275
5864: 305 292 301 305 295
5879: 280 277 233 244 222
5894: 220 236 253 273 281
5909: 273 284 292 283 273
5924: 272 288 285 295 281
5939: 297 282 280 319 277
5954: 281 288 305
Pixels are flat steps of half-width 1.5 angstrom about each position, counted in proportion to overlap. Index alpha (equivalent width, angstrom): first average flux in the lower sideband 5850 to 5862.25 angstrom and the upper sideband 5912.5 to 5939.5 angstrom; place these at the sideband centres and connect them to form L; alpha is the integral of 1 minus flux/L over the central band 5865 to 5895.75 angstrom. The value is 2.0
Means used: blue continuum 287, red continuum 285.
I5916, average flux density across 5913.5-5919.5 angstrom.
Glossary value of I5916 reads 288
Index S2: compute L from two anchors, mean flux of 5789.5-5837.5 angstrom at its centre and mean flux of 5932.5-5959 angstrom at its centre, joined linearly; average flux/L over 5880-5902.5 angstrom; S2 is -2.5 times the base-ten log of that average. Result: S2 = 0.205 mag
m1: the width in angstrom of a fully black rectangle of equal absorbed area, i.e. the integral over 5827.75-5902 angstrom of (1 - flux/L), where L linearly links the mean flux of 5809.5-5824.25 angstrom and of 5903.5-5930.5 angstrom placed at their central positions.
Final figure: 2.6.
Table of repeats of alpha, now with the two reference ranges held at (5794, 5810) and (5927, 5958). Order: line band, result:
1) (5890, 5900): 2.1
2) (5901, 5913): 0.6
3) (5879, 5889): 1.3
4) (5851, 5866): 0.3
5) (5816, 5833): 0.1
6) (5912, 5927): 0.5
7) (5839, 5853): -0.1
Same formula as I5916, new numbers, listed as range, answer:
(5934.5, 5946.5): 285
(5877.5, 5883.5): 278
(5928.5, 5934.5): 290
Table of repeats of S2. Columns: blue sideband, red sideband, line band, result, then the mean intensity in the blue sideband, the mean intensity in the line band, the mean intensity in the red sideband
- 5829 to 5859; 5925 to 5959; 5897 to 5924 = 0.07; 300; 274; 288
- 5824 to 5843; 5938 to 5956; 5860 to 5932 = 0.09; 305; 273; 289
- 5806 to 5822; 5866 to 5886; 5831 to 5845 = -0.06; 297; 310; 284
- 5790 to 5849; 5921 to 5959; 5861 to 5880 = 0.00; 301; 295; 287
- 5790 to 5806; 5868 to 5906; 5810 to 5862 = -0.05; 300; 298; 263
